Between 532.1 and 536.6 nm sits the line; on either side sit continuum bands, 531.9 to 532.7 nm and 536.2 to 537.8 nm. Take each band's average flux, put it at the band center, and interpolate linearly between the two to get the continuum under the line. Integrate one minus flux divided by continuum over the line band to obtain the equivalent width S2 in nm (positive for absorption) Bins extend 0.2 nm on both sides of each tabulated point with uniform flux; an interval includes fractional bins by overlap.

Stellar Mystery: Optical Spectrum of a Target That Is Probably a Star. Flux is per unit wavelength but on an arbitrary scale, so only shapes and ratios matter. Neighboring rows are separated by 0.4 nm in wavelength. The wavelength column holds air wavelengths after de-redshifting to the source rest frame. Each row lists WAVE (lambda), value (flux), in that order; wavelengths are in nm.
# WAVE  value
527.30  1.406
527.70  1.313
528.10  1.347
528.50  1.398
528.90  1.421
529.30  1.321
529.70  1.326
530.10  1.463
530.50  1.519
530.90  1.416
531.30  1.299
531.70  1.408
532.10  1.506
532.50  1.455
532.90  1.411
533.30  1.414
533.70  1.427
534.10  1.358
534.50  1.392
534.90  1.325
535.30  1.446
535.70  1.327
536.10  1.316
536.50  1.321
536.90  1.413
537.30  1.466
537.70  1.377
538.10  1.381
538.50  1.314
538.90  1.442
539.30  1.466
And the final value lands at 0.17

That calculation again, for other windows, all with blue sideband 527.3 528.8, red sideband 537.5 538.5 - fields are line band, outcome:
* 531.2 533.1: -0.08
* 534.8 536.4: 0.01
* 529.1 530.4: -0.02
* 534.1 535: 0.00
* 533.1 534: -0.03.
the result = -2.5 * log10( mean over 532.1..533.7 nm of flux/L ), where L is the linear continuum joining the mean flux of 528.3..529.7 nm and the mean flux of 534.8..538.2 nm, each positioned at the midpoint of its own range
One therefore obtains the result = -0.05 mag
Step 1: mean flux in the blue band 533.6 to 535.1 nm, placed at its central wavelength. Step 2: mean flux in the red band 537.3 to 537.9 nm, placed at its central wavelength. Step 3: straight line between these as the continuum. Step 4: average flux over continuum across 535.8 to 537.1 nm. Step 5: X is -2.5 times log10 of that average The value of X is 0.04 mag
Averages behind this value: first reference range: 1.37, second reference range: 1.41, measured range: 1.35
